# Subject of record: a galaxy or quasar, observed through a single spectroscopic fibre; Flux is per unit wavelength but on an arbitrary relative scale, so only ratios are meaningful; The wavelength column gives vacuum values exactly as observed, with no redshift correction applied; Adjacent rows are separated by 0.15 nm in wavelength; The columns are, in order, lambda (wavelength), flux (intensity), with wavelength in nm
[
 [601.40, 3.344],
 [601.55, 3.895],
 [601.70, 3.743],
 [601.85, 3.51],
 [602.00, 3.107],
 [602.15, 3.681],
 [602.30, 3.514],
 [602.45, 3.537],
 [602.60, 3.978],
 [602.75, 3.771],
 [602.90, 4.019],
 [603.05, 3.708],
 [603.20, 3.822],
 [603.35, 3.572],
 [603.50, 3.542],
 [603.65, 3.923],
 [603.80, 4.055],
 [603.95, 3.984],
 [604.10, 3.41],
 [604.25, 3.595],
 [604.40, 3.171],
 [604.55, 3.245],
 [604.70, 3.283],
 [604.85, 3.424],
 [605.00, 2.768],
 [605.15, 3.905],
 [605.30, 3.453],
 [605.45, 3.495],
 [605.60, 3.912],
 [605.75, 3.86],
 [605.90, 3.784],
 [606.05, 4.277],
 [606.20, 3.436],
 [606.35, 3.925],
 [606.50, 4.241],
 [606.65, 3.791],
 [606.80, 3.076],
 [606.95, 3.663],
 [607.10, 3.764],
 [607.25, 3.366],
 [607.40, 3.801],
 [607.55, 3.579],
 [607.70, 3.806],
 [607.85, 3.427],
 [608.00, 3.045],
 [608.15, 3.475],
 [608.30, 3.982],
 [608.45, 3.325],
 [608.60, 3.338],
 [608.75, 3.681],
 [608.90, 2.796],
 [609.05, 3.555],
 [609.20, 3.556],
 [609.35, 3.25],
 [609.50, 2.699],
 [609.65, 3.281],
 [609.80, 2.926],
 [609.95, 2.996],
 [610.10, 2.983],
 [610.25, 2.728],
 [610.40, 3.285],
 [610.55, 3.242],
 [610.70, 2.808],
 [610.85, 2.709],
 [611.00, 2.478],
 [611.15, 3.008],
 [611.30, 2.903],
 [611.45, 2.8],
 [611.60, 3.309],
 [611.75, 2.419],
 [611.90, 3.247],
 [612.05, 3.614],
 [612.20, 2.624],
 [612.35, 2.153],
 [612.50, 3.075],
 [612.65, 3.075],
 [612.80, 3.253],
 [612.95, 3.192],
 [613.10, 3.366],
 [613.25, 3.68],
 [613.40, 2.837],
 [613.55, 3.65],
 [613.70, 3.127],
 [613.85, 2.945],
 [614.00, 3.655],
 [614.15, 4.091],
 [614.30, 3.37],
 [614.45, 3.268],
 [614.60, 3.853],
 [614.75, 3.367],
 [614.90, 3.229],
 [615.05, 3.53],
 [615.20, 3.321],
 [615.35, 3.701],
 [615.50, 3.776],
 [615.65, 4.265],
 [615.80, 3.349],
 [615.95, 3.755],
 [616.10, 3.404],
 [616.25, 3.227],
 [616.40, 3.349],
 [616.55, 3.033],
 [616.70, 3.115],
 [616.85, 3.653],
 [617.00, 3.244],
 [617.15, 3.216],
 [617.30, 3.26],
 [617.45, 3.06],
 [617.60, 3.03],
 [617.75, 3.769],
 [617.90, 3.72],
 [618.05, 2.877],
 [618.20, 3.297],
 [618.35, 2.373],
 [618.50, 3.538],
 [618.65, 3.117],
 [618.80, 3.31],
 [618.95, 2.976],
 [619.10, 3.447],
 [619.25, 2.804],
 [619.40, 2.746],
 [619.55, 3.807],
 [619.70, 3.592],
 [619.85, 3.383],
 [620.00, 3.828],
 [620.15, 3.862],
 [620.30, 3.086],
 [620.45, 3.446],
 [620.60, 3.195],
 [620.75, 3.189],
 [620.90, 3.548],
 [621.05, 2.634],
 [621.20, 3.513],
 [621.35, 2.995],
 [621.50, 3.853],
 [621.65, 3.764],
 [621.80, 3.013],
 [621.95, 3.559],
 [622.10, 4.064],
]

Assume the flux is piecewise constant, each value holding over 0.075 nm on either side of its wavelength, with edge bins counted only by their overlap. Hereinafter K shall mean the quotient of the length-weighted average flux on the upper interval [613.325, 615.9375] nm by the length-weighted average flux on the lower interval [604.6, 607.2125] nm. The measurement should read 0.96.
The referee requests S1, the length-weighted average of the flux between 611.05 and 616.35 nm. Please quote 3.29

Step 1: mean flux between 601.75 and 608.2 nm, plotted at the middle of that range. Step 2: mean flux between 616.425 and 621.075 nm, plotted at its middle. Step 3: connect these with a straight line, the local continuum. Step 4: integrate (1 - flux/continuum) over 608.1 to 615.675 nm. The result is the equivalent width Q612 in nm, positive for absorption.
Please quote 0.48 nm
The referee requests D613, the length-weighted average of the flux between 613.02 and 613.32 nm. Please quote 3.51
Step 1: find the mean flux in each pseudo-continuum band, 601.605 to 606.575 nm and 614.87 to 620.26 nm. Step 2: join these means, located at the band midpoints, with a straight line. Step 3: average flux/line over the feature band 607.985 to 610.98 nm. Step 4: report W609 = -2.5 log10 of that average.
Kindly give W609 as 0.119 mag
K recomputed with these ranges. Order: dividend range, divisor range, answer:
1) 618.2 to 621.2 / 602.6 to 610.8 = 0.93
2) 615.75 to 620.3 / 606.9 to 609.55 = 0.96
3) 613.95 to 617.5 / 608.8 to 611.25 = 1.15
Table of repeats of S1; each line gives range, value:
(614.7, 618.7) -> 3.36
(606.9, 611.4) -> 3.24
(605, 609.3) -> 3.6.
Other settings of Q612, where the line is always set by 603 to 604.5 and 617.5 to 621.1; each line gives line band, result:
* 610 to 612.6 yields 0.43 nm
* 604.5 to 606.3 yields 0.02 nm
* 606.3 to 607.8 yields -0.04 nm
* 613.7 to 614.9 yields -0.02 nm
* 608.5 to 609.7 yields 0.09 nm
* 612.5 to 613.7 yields 0.06 nm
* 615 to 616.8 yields -0.07 nm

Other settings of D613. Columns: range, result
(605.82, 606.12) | 4.02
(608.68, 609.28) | 3.39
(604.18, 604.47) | 3.38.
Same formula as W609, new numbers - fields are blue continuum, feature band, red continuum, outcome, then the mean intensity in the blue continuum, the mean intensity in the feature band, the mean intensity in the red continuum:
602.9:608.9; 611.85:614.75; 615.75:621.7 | 0.053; 3.61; 3.27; 3.31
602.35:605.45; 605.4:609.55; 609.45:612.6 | -0.098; 3.6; 3.57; 2.92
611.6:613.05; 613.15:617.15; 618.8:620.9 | -0.109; 2.99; 3.45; 3.34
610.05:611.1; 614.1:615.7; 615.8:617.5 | -0.131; 2.89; 3.6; 3.31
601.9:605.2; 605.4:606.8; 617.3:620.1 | -0.085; 3.59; 3.82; 3.27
